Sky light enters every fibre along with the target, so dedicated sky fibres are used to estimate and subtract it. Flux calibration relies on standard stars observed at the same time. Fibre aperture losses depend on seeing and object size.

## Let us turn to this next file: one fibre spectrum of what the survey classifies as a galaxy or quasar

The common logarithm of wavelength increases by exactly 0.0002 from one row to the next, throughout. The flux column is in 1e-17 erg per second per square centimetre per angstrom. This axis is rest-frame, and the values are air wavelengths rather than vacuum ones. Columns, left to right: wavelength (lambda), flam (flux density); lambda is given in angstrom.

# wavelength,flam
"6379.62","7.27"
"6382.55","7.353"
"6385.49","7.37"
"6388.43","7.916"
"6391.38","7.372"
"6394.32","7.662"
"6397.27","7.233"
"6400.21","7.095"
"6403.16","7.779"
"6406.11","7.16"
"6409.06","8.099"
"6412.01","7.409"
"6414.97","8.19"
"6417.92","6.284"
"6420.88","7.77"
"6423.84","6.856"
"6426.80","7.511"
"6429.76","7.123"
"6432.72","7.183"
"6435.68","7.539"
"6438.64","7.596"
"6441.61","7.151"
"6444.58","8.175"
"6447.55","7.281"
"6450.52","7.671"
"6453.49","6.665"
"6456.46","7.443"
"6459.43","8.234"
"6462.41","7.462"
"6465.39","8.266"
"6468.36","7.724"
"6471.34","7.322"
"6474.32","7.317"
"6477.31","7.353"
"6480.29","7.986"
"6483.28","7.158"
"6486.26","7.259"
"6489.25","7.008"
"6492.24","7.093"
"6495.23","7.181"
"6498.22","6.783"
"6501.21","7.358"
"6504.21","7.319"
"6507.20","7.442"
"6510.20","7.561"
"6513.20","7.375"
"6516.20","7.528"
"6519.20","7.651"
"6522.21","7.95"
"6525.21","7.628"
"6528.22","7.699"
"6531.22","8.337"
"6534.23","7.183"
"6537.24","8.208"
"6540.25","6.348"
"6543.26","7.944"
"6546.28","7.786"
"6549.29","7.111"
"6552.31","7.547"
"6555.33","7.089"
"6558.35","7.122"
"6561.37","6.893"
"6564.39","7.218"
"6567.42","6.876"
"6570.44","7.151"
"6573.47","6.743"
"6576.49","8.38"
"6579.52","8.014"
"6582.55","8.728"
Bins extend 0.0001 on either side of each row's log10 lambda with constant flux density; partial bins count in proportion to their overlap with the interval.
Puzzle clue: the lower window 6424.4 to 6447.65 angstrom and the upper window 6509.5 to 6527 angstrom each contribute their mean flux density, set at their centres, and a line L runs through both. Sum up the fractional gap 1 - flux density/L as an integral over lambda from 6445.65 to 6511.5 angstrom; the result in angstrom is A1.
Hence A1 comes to 1.0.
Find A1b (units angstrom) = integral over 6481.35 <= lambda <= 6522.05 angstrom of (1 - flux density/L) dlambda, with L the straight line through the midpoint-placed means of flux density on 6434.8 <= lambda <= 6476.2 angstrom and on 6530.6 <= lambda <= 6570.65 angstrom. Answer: 0.71 angstrom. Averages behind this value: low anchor 7.56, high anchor 7.33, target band 7.31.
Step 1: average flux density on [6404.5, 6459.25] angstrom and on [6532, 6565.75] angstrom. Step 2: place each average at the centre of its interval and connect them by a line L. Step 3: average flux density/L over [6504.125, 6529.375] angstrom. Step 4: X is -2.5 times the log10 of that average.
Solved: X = -0.03 mag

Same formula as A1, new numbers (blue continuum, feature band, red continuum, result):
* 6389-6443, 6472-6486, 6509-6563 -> 0.0 angstrom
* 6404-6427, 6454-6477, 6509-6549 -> -0.4 angstrom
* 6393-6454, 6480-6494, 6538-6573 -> 0.1 angstrom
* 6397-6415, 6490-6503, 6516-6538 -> 1.0 angstrom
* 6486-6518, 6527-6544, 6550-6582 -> -0.7 angstrom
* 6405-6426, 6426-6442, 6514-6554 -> 0.2 angstrom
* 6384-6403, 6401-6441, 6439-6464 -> 0.4 angstrom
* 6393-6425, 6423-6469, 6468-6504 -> -0.9 angstrom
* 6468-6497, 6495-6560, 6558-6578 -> -1.9 angstrom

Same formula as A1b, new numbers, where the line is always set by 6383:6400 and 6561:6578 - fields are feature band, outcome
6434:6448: -0.3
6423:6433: 0.3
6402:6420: -0.1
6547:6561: 0.1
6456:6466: -0.6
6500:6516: -0.2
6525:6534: -0.7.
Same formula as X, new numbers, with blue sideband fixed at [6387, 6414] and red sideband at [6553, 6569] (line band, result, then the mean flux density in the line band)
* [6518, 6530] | -0.084 mag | 7.75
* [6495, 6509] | 0.001 mag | 7.23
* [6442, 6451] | -0.035 mag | 7.64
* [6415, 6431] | 0.039 mag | 7.21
